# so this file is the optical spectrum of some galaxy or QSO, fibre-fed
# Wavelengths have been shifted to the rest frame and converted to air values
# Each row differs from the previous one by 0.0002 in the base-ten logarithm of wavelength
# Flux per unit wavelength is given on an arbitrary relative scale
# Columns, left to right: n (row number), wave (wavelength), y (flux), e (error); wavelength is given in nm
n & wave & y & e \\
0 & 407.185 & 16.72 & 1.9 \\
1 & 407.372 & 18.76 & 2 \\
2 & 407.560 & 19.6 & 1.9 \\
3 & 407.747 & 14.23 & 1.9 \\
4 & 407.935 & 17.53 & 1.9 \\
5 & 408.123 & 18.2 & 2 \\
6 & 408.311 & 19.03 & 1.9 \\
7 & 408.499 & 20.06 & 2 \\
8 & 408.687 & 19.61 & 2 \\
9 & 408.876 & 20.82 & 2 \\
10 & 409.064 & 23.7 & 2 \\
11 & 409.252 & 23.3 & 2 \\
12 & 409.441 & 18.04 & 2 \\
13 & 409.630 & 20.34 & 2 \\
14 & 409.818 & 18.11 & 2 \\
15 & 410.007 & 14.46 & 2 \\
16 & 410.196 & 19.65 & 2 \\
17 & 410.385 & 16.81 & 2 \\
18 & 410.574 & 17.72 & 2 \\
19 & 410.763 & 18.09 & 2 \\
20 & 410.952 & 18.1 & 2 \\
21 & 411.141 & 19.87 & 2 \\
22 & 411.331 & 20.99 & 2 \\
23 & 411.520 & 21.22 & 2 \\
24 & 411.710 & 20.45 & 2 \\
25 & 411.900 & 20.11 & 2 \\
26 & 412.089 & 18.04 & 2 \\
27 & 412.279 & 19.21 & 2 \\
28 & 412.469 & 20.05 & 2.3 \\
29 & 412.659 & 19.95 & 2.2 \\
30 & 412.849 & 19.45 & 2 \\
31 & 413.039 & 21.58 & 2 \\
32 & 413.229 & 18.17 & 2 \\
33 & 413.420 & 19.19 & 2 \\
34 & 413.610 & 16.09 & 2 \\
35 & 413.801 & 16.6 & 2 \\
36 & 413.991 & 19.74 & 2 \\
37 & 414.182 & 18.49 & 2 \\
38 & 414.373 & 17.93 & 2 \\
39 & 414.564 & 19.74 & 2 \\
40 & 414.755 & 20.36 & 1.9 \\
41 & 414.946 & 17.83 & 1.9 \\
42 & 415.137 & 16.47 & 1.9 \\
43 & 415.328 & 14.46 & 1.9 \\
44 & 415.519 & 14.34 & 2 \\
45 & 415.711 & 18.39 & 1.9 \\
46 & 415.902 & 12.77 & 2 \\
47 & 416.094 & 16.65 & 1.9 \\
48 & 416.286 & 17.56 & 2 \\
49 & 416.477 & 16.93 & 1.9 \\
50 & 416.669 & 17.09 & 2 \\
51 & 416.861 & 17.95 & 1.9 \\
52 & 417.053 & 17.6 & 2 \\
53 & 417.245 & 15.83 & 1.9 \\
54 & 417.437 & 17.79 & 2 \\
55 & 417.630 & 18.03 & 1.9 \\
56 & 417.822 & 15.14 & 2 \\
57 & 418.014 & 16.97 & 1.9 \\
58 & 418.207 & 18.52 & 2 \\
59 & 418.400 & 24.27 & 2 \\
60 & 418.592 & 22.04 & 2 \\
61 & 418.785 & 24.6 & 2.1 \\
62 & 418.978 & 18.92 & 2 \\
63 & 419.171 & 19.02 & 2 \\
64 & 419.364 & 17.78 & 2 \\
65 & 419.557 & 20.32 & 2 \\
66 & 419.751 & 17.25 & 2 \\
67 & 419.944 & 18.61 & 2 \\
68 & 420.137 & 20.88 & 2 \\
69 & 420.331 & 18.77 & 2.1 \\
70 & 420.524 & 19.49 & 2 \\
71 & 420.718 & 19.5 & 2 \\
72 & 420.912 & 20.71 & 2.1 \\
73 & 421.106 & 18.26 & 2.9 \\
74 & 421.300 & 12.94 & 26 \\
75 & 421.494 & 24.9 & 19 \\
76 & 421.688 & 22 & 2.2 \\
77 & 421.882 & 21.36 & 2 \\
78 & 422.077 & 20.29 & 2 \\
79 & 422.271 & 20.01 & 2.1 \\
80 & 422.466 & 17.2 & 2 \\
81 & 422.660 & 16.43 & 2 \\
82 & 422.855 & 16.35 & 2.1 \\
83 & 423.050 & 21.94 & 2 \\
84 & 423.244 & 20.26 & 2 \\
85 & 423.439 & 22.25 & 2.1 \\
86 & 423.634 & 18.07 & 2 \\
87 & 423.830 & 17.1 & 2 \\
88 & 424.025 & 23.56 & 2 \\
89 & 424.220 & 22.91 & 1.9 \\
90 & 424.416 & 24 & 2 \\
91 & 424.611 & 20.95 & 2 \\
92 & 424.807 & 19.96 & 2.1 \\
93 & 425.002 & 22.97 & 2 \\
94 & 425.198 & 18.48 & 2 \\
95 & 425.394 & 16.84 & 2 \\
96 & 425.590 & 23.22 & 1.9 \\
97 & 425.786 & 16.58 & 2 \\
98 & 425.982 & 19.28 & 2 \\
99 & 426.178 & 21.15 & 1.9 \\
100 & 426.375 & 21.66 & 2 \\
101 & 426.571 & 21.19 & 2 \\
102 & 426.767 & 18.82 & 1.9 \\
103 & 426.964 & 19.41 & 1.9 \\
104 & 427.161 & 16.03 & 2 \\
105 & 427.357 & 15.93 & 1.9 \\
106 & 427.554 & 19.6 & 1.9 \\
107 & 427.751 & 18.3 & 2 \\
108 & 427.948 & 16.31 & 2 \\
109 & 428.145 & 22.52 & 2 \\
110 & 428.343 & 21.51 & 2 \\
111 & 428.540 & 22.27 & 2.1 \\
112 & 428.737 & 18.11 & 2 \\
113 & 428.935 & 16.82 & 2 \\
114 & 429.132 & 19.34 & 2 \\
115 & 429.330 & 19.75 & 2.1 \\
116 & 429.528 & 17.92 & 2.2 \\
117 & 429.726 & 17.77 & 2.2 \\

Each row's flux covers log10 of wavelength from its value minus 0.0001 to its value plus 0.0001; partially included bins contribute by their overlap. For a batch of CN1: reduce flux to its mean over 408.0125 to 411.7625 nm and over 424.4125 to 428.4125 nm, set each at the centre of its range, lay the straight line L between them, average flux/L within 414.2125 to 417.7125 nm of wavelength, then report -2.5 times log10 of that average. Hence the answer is 0.14 mag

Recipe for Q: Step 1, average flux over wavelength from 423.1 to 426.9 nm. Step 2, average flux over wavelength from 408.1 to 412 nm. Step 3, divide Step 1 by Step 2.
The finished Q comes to 1.05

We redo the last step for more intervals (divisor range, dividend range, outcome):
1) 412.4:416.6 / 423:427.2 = 1.14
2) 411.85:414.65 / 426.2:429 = 1.02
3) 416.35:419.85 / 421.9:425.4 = 1.08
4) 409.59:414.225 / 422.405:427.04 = 1.06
